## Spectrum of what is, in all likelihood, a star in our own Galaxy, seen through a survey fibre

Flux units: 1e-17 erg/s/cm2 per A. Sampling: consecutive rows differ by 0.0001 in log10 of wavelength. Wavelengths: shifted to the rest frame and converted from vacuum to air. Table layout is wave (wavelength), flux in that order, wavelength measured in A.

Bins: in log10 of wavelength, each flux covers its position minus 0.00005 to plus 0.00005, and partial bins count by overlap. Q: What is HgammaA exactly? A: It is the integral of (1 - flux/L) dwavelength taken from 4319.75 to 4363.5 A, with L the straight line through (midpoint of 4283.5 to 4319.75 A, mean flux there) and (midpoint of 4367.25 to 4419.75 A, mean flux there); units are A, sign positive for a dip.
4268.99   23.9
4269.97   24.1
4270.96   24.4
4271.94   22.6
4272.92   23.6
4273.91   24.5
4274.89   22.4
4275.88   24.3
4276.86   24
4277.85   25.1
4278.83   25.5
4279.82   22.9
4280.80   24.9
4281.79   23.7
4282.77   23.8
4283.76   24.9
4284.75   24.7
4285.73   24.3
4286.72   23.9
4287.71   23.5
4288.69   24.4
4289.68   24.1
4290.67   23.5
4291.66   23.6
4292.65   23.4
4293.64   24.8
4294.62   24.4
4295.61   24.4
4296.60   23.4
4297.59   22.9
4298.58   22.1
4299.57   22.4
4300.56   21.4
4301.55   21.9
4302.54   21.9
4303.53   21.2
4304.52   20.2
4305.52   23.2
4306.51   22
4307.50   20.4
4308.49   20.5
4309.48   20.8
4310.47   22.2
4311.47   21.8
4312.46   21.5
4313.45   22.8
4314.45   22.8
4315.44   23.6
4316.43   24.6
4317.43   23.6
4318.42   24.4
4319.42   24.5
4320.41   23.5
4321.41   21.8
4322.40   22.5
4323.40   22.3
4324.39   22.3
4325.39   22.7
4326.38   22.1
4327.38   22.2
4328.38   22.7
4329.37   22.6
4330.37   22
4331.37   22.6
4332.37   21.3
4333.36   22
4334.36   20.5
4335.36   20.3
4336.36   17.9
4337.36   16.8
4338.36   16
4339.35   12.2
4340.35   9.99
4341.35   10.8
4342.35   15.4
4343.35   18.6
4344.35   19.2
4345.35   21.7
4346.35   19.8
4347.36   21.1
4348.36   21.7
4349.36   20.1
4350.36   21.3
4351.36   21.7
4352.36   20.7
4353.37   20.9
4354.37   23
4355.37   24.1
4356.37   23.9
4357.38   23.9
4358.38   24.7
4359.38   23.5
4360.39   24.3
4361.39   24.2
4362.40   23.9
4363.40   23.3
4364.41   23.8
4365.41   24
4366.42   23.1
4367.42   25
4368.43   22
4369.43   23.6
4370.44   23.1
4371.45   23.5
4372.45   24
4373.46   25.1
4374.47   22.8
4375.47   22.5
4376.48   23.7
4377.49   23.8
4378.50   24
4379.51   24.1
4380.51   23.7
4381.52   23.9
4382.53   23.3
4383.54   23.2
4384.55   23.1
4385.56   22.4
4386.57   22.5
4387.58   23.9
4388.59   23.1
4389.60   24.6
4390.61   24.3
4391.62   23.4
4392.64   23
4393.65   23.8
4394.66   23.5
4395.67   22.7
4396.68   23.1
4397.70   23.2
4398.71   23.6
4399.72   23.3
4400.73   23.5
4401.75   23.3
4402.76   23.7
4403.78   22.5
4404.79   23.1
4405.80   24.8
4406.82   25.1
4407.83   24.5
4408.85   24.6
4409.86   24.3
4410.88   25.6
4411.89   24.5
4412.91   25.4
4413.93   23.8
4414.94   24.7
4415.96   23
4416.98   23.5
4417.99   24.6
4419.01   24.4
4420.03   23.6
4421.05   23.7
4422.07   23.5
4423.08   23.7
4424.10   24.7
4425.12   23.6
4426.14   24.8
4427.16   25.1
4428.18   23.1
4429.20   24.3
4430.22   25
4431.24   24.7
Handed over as 4.6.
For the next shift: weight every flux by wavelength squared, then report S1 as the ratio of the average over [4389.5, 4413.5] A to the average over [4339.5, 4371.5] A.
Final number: 1.1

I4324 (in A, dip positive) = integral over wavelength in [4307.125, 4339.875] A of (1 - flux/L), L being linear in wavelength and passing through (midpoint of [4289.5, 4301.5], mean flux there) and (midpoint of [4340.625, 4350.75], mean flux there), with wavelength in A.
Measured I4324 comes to -1.1 A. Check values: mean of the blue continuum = 23.3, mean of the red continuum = 18.7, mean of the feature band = 21.5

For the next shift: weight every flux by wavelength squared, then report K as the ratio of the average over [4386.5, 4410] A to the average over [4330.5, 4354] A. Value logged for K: 1.3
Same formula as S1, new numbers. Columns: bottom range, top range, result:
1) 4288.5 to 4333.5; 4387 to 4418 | 1.10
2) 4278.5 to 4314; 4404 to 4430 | 1.12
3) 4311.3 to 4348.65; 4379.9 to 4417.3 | 1.19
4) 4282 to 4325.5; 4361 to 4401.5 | 1.06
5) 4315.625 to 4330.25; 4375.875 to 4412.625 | 1.07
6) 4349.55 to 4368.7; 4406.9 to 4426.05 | 1.07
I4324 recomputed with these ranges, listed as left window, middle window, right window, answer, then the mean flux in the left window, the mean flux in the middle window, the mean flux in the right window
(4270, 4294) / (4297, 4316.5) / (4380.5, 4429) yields 1.6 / 24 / 22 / 23.8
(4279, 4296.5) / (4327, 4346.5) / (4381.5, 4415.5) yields 4.3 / 24.1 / 18.7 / 23.7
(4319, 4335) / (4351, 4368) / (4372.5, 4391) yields -0.3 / 22.3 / 23.4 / 23.6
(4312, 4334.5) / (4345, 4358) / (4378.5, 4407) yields 0.6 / 22.7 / 21.9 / 23.5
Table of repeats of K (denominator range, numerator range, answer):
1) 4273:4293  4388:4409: 1.04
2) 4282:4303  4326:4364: 0.90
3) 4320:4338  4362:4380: 1.12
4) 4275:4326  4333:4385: 0.96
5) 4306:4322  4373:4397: 1.08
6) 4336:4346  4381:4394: 1.50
